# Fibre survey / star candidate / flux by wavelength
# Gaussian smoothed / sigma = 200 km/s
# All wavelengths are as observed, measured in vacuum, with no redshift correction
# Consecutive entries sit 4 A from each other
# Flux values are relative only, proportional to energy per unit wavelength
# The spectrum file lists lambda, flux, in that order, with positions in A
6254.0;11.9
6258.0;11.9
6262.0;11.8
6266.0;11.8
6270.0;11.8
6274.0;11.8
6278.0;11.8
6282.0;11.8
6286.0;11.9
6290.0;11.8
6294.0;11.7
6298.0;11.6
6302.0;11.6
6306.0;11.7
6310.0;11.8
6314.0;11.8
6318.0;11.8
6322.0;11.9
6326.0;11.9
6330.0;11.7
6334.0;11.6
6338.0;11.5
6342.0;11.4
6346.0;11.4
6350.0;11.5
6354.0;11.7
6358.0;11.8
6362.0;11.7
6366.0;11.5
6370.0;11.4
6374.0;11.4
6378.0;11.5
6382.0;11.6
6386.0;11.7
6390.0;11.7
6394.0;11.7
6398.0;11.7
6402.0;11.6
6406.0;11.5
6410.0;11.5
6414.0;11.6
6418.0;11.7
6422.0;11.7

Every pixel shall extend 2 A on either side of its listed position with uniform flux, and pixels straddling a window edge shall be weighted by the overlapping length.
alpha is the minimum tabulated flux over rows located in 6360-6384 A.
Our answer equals 11.4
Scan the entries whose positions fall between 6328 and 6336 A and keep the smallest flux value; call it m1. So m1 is 11.6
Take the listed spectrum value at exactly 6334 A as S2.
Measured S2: 11.6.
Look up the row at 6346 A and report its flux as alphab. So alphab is 11.4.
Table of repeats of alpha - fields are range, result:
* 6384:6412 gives 11.5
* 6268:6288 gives 11.8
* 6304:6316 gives 11.7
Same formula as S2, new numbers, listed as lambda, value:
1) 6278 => 11.8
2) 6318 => 11.8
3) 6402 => 11.6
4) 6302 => 11.6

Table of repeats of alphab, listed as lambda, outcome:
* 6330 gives 11.7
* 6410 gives 11.5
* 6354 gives 11.7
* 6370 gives 11.4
